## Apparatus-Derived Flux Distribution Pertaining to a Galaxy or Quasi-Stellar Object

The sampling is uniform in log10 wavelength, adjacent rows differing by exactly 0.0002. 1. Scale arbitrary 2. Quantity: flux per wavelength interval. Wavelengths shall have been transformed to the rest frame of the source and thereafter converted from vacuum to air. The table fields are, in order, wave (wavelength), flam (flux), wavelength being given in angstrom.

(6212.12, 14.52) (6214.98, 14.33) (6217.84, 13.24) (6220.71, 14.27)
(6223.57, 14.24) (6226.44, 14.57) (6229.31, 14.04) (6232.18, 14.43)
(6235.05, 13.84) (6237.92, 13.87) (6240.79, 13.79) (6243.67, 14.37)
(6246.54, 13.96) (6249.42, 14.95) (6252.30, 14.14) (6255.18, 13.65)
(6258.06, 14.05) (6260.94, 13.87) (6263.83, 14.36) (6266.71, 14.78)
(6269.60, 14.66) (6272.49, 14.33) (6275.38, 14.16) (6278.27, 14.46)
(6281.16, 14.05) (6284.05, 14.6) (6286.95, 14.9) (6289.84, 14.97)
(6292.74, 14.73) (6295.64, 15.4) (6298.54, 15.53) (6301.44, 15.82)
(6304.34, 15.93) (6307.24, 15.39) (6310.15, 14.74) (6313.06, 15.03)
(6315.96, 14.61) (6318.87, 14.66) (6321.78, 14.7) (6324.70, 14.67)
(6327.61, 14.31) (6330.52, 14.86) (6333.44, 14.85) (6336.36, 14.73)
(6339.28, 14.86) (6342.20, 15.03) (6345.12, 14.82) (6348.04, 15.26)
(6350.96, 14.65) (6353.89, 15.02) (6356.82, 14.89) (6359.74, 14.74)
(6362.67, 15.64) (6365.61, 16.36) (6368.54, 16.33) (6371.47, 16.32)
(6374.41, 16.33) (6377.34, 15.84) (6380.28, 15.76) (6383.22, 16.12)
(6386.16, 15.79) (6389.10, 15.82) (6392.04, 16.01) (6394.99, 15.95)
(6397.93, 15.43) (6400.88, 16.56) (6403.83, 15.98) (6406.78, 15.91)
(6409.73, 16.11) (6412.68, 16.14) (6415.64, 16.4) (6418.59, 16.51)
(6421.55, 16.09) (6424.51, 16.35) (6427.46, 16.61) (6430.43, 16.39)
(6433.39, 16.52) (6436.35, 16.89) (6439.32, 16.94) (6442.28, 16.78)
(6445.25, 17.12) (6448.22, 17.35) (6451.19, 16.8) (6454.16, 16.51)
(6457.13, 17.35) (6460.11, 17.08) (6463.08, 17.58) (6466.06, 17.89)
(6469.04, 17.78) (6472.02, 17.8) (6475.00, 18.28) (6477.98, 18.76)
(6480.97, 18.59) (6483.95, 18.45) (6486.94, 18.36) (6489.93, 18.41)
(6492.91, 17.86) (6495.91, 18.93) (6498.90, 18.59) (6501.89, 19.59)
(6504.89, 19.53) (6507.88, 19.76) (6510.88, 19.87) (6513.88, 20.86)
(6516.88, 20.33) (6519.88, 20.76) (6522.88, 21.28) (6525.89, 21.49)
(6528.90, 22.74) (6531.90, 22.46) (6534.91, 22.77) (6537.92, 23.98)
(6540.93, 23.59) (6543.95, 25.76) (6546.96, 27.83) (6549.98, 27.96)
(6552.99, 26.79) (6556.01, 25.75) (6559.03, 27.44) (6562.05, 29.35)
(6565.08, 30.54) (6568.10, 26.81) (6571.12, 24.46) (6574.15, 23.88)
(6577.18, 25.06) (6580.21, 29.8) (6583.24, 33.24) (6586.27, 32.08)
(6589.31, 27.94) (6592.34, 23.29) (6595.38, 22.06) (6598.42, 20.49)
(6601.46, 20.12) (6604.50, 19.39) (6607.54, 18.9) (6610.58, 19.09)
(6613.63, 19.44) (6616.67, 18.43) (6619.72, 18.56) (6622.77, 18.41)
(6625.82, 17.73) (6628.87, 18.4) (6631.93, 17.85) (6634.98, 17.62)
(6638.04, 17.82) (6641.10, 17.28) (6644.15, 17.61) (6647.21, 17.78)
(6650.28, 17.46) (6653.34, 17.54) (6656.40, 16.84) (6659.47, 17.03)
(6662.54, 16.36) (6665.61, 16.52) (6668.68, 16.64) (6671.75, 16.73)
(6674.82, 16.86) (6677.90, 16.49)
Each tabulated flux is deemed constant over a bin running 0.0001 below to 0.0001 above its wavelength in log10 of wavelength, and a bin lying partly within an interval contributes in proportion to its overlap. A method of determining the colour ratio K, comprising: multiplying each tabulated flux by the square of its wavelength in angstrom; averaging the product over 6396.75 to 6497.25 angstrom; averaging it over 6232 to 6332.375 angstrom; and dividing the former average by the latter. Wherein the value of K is 1.2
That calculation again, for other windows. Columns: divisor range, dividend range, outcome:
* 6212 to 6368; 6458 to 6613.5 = 1.65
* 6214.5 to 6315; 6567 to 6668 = 1.59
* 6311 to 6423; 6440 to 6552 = 1.34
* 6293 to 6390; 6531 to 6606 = 1.81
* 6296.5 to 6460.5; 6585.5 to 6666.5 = 1.31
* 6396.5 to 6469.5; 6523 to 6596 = 1.63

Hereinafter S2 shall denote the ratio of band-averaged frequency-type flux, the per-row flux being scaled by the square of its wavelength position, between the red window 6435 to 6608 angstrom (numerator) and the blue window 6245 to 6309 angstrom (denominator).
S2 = 1.60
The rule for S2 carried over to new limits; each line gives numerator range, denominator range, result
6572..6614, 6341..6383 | 1.66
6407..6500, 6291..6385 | 1.18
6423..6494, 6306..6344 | 1.23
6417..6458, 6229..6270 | 1.25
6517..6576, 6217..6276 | 1.93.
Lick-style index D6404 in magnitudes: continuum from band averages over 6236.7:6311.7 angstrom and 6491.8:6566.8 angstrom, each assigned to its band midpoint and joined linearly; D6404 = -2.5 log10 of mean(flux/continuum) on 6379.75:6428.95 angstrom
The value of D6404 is 0.18 mag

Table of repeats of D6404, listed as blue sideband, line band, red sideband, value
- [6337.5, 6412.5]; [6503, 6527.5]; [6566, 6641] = -0.047 mag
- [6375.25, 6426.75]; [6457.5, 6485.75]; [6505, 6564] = 0.120 mag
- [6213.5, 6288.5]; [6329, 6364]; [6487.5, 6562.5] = 0.145 mag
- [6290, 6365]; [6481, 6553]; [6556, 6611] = 0.065 mag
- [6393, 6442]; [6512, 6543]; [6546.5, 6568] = 0.154 mag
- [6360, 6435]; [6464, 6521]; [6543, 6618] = 0.099 mag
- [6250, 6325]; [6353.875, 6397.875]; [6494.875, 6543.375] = 0.089 mag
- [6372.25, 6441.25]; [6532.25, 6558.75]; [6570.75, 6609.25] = -0.131 mag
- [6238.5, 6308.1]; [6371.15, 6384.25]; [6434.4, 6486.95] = 0.013 mag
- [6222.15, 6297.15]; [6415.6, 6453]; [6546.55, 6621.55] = 0.192 mag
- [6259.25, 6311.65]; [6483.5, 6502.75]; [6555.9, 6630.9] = 0.117 mag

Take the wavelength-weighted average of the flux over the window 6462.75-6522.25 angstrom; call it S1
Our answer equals 19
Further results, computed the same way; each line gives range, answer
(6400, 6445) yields 16.4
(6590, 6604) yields 21.7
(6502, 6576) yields 23.9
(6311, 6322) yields 14.8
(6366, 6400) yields 16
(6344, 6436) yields 15.9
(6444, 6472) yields 17.3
